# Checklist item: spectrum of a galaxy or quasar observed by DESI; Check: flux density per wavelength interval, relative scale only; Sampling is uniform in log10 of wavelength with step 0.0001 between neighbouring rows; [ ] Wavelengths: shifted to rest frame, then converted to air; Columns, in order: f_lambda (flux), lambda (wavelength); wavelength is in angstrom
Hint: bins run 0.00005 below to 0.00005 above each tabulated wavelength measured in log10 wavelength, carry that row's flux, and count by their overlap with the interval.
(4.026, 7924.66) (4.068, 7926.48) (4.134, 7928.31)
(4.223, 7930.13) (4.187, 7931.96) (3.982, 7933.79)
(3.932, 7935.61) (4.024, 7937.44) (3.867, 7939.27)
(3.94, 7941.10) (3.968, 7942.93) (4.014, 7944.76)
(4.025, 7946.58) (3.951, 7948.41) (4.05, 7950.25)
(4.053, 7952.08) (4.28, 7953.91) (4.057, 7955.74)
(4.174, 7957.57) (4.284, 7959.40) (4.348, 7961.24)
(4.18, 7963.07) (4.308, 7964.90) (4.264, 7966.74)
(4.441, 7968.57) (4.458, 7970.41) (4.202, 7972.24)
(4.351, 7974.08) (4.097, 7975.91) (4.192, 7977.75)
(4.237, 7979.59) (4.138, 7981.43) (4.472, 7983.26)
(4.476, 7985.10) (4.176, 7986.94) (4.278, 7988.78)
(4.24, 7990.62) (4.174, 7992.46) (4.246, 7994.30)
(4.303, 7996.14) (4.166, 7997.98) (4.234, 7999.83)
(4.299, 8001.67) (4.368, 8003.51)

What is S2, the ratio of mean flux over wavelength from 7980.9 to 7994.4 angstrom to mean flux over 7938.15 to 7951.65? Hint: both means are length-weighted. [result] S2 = 1.1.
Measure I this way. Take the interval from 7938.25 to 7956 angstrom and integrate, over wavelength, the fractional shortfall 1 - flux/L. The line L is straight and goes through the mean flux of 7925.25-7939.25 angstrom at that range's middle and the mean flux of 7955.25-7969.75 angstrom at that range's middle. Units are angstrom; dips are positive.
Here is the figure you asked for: 0.6 angstrom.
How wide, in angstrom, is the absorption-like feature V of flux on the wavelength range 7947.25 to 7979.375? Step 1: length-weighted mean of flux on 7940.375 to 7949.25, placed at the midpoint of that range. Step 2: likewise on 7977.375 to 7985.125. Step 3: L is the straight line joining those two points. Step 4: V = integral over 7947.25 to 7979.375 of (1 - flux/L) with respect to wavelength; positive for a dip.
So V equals -0.6 angstrom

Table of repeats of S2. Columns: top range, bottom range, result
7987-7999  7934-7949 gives 1.07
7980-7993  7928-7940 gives 1.06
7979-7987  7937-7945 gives 1.09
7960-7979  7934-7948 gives 1.08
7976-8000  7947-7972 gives 1.01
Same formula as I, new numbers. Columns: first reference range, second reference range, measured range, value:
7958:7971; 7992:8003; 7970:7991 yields 0.0 angstrom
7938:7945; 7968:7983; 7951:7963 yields -0.3 angstrom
